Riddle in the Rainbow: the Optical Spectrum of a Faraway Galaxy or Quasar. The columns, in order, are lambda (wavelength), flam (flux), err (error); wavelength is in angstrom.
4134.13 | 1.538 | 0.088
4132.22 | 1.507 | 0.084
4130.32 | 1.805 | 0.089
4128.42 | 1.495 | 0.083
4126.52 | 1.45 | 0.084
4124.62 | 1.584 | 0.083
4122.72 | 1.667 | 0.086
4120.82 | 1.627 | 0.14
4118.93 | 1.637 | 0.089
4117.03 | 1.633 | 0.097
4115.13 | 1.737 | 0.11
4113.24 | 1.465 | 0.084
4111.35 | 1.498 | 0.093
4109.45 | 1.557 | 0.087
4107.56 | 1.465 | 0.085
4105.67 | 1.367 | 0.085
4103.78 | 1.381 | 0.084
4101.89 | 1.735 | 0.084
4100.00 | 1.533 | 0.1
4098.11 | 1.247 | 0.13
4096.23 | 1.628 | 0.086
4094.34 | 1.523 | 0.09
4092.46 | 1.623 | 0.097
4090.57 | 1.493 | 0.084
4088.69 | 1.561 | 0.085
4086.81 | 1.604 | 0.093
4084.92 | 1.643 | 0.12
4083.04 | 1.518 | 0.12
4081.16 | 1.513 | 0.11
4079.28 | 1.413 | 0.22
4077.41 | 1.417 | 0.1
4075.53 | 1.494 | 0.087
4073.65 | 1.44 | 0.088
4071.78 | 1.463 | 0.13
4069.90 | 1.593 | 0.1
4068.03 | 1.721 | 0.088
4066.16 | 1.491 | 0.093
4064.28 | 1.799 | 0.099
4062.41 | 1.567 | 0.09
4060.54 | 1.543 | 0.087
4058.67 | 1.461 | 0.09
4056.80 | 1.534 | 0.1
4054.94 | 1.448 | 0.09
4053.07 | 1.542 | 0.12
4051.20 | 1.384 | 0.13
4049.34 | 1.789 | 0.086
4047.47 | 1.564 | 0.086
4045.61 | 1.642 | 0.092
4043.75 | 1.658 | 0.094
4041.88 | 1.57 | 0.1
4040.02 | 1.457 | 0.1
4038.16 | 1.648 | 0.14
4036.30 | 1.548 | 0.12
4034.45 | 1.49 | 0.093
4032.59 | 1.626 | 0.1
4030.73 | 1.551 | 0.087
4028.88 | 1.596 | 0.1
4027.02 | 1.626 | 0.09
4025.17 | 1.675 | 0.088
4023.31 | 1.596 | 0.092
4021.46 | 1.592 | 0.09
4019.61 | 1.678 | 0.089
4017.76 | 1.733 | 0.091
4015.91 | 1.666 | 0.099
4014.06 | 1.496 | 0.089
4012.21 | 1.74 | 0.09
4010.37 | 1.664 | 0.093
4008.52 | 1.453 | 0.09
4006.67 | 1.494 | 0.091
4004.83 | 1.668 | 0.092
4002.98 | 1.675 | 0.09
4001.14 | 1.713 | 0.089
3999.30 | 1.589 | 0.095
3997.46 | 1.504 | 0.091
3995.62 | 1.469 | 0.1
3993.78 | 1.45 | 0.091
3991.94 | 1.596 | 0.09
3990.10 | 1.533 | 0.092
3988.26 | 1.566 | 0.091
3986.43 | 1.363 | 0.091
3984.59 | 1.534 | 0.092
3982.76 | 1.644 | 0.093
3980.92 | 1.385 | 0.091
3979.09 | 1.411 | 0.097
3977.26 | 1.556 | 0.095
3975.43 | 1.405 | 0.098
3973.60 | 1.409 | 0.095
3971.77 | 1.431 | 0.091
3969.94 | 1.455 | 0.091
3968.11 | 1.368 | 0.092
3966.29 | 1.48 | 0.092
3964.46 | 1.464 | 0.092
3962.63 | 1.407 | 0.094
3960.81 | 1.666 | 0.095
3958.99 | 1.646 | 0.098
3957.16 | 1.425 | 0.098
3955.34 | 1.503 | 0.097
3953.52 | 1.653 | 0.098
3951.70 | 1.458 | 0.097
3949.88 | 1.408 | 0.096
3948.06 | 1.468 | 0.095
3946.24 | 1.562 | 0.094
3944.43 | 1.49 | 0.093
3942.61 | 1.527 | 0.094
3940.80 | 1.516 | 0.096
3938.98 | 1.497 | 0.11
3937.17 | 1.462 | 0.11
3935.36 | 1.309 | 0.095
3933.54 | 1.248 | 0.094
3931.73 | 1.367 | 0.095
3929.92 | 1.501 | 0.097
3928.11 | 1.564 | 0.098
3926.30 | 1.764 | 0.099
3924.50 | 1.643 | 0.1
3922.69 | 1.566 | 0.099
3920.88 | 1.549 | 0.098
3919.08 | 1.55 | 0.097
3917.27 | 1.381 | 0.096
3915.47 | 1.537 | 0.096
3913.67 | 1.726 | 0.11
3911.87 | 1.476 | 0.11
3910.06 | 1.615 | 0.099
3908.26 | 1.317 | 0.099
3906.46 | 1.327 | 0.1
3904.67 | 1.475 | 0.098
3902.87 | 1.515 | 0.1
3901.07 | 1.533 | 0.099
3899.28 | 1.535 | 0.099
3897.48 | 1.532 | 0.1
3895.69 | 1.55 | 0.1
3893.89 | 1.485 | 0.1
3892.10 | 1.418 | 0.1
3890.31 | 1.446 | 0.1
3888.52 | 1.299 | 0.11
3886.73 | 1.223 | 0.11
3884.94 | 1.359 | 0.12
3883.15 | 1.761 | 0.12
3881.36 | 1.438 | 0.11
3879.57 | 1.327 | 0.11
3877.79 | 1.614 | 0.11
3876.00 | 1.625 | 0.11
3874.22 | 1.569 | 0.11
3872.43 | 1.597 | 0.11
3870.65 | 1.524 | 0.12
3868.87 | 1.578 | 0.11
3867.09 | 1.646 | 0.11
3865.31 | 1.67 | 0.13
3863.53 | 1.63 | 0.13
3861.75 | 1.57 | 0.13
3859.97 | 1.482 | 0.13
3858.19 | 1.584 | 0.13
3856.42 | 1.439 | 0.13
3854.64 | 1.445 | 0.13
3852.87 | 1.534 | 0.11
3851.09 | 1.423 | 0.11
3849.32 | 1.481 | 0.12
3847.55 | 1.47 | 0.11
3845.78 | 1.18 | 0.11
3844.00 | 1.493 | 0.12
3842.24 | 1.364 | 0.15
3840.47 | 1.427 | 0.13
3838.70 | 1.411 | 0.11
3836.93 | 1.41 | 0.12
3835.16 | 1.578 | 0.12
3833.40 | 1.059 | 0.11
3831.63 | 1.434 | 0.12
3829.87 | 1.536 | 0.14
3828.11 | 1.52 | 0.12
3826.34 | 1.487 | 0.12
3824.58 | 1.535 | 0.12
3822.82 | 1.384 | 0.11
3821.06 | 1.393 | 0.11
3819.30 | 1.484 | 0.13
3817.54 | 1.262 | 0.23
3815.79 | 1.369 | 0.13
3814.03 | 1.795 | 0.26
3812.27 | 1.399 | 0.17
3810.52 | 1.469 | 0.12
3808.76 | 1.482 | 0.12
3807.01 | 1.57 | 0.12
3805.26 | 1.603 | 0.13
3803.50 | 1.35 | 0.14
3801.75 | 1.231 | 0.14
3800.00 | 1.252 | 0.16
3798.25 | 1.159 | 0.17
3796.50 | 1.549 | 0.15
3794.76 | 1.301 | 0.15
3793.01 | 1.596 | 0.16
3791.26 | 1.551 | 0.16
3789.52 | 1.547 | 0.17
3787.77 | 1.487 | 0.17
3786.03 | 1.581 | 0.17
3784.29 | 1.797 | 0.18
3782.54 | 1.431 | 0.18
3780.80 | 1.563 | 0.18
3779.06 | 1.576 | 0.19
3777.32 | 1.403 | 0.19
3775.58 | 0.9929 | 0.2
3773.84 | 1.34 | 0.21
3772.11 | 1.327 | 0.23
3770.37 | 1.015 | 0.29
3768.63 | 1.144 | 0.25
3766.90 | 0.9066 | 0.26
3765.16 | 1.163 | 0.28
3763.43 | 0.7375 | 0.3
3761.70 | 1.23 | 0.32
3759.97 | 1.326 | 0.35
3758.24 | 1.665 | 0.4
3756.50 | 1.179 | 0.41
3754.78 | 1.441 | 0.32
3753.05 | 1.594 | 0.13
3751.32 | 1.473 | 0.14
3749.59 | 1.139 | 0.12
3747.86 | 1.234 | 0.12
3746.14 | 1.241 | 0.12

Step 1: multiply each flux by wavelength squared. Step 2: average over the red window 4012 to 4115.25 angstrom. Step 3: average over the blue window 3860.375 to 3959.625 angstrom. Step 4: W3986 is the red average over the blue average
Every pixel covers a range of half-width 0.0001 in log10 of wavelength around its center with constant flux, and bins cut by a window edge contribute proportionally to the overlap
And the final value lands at 1.11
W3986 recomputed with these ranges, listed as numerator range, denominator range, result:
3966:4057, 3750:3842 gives 1.25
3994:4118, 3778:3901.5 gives 1.18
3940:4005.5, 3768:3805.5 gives 1.19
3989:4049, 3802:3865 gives 1.20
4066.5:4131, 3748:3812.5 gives 1.33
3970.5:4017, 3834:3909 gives 1.10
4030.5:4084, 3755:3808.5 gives 1.31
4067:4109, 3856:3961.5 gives 1.10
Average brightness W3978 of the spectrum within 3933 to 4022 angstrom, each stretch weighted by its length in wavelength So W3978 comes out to 1.52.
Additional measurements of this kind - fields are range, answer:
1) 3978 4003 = 1.53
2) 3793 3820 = 1.42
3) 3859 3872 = 1.59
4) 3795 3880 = 1.47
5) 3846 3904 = 1.51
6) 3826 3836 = 1.43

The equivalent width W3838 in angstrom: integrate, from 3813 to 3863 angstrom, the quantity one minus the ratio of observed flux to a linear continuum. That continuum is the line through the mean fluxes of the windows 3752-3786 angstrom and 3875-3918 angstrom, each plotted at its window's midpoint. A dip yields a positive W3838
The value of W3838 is -1.6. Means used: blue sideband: 1.31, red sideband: 1.48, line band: 1.45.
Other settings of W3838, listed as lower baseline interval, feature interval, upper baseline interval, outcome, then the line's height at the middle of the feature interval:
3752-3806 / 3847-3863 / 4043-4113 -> -1.1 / 1.4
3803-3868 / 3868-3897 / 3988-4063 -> 0.2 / 1.5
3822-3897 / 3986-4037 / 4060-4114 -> -2.6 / 1.51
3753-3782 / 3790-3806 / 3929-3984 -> -1.3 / 1.3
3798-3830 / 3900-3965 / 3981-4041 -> 0.8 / 1.52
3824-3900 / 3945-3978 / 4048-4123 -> 0.5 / 1.51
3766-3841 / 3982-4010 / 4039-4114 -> -1.0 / 1.5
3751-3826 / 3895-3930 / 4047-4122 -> -2.0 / 1.45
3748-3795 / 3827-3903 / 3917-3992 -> -3.1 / 1.42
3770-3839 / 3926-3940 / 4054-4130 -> 0.3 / 1.48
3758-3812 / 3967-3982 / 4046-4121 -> 0.5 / 1.48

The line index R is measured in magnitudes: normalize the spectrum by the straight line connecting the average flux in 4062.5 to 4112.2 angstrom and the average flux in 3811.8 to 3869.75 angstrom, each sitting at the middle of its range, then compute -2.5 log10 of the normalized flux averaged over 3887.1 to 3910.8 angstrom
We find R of 0.02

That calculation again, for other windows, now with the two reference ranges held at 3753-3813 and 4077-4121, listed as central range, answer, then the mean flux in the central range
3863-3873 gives -0.141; 1.61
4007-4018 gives -0.086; 1.61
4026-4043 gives -0.049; 1.57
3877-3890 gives -0.008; 1.43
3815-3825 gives -0.010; 1.4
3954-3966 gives -0.044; 1.52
